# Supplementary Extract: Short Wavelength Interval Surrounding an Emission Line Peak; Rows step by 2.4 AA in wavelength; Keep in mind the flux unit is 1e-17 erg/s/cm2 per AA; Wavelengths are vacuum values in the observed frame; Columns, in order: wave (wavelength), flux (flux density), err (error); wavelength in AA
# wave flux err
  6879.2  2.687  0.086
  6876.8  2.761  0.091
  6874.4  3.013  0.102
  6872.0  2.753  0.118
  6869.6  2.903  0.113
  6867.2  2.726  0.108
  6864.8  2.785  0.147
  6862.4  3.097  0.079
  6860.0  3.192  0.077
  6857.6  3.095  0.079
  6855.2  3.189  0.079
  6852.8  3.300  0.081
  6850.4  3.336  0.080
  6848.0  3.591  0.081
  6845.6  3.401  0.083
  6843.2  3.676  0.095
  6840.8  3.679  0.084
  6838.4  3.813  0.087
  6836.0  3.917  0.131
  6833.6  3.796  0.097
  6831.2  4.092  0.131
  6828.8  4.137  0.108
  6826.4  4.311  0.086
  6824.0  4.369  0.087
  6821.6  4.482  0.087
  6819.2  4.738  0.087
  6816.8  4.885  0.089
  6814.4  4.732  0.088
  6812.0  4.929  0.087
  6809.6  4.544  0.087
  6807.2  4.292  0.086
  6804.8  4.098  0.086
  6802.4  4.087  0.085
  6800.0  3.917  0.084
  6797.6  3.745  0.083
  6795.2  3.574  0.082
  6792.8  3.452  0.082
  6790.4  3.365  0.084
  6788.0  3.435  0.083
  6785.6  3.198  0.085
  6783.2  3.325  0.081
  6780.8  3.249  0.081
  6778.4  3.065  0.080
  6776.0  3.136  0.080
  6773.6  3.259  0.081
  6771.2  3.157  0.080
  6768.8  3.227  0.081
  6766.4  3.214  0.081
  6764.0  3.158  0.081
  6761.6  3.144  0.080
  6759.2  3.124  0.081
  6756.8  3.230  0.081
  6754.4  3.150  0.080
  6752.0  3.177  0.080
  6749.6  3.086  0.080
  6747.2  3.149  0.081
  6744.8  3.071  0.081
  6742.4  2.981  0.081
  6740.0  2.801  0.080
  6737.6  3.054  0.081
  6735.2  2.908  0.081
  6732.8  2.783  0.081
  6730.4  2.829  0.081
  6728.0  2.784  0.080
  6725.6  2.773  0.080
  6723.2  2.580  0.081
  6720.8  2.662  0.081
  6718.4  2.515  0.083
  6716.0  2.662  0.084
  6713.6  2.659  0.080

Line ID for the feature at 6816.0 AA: C III] 1909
